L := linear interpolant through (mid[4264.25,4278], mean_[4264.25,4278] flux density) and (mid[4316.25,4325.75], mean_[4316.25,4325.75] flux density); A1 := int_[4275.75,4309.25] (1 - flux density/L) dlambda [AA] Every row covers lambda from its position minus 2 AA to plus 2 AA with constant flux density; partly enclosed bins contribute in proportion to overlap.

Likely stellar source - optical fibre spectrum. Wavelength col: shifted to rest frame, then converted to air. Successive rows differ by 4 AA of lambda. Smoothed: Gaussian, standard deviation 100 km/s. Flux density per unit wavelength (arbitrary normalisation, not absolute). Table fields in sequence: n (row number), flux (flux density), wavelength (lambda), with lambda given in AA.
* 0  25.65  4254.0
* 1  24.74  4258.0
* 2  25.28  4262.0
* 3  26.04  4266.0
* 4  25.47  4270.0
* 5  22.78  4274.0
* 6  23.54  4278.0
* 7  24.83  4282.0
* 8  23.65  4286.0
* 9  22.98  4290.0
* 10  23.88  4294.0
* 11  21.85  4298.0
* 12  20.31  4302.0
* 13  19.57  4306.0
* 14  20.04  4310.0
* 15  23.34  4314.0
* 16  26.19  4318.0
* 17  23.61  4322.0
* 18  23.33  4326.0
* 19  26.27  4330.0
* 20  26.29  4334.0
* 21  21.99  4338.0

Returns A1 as 2.8 AA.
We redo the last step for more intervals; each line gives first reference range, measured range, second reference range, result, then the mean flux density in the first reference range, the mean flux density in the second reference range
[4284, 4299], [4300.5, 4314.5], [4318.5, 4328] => 1.8 AA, 23.2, 23.9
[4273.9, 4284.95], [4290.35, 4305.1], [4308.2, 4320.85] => 1.0 AA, 23.9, 23.3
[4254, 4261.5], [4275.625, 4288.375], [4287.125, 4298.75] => -0.1 AA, 25.1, 23.1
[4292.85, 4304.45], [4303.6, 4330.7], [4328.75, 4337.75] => 0.9 AA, 21.8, 25.4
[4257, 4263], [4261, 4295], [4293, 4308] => -1.4 AA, 25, 21.2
